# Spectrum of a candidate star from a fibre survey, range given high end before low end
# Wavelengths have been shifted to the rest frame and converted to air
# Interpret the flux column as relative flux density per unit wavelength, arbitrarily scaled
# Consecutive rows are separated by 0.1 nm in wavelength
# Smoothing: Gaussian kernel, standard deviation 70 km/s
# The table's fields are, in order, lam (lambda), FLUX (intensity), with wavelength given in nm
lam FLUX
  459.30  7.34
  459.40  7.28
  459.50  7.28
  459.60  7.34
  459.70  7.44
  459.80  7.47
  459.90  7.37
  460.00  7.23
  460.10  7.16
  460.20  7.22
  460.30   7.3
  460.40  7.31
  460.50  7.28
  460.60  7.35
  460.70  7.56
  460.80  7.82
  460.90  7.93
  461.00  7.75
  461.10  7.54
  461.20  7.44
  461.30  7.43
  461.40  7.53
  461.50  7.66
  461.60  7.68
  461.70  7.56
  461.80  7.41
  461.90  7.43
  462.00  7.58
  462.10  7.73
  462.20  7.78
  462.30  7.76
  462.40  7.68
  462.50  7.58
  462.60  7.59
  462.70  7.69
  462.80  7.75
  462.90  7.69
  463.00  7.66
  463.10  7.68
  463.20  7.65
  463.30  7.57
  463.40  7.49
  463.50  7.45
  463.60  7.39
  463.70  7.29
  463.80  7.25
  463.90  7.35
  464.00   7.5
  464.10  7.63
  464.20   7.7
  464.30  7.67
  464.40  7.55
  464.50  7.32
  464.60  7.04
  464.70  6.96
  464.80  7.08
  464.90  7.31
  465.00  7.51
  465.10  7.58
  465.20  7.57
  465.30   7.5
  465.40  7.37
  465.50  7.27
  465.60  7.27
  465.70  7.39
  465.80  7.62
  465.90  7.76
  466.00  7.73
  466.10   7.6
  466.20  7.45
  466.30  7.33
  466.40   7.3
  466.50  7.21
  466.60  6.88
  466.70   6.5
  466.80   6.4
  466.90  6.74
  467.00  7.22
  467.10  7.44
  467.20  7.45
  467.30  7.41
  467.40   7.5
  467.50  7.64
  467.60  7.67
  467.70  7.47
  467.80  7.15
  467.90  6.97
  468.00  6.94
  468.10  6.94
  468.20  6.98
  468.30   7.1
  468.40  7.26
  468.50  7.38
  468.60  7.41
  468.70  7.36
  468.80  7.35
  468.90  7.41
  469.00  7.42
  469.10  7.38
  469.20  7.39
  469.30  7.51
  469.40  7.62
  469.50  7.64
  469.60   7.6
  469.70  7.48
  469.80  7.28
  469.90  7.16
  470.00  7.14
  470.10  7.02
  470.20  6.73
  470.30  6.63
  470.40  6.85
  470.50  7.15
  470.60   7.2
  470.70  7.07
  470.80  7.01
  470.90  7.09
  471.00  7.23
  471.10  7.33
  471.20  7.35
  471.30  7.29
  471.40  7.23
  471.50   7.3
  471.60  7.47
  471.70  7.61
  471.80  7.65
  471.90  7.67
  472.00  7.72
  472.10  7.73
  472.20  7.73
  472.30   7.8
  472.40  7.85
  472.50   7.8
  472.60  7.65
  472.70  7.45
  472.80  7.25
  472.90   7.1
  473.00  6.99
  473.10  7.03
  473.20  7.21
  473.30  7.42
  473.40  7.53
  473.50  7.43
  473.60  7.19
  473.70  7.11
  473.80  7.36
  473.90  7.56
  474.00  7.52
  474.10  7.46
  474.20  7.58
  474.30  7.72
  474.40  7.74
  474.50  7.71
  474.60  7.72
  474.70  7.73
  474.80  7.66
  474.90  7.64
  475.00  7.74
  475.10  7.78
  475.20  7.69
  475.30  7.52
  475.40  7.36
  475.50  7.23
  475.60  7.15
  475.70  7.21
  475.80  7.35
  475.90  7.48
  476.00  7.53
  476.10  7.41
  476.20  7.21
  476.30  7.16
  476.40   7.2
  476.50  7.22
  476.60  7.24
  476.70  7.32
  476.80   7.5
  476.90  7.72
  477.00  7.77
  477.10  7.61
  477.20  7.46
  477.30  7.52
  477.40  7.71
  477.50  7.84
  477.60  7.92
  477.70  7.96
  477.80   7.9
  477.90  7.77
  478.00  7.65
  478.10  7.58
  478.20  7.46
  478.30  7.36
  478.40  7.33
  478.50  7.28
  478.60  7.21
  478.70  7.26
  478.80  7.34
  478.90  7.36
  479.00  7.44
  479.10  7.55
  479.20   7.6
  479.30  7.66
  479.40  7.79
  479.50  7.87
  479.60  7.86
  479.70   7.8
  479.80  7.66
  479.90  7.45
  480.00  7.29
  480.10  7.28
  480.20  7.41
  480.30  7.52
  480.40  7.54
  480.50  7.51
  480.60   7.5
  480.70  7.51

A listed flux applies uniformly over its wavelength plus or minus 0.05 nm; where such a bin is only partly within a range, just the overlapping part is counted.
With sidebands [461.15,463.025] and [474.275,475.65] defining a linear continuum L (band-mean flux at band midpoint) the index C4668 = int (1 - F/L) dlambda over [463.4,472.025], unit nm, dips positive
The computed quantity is 0.33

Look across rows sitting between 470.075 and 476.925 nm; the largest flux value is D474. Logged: 7.85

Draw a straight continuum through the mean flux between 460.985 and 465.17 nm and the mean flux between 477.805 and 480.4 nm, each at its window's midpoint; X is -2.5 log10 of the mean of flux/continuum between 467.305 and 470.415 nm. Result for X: 0.04 mag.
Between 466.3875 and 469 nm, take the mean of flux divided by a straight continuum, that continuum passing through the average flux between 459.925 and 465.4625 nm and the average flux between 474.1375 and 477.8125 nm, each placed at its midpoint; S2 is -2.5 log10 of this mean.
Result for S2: 0.05 mag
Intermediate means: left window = 7.5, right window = 7.54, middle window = 7.2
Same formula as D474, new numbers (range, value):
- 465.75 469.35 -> 7.76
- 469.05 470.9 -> 7.64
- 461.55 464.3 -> 7.78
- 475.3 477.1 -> 7.77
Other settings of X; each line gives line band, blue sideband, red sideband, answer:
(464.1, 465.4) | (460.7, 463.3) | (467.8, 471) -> 0.010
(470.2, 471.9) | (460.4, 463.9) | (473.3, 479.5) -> 0.047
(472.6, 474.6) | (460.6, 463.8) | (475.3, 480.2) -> 0.017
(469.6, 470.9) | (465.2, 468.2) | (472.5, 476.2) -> 0.042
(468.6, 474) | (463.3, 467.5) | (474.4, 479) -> 0.012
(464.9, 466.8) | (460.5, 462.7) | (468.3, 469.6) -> 0.021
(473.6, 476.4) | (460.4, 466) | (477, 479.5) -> 0.012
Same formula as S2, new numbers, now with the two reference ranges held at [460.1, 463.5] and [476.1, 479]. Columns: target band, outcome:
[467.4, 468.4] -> 0.047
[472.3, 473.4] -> 0.017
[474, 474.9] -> -0.021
